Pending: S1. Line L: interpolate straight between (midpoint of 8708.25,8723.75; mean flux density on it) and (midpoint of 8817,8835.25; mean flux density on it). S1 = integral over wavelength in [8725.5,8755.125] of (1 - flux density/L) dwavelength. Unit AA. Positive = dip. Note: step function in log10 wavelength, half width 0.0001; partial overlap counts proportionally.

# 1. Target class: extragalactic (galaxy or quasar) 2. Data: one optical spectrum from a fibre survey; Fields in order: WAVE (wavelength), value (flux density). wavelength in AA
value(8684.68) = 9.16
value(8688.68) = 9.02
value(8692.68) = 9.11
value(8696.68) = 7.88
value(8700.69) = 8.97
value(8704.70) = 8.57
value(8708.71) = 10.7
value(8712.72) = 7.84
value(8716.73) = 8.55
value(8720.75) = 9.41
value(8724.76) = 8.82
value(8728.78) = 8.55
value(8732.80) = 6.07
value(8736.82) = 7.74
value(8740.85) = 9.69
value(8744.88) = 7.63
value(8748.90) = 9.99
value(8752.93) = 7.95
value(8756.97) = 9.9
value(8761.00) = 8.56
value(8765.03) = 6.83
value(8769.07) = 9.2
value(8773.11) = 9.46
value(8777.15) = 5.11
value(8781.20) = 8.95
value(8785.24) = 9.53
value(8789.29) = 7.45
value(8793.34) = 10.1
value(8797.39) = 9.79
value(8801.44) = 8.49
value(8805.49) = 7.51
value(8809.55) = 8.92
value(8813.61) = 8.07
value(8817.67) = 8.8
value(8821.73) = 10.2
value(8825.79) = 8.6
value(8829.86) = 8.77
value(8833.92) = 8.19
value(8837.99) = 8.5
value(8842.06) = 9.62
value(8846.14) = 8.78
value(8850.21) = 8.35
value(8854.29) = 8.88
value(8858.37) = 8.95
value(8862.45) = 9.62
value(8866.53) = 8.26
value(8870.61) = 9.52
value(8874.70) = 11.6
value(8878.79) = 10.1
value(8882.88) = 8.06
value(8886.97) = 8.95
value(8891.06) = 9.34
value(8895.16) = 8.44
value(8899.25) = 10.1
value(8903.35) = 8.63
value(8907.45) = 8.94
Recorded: 2.3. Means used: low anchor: 8.95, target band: 8.26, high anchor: 8.95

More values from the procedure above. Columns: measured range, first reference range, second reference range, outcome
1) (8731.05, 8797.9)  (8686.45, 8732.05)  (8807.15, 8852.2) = 2.6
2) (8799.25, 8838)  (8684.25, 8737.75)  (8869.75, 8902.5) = 2.2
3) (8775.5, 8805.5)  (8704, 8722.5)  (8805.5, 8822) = 1.0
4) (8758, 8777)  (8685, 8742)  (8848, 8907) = 1.2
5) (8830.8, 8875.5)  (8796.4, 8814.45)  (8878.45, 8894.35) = -1.3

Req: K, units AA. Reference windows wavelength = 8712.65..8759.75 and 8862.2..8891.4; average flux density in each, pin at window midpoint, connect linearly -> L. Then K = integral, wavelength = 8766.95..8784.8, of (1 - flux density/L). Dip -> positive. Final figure 1.0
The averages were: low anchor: 8.54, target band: 8.29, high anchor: 9.43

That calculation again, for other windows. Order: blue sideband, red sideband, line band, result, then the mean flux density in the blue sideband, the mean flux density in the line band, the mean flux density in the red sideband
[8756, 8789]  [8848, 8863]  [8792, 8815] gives -0.7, 8.34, 8.8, 8.88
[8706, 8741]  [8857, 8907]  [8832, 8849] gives 0.6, 8.54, 8.75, 9.29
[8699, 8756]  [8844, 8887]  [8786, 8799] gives -0.3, 8.63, 9.13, 9.2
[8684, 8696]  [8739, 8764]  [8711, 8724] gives 0.4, 8.96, 8.64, 8.87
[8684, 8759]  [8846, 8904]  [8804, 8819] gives 1.1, 8.71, 8.33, 9.2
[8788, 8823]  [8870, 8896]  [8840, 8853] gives 0.3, 8.81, 8.91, 9.47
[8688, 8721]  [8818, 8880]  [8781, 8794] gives 0.2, 8.86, 8.9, 9.17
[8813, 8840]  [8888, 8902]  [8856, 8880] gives -1.6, 8.77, 9.65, 9.24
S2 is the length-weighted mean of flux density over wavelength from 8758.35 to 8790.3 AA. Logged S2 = 8.19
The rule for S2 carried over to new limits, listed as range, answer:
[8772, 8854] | 8.66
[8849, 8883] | 9.35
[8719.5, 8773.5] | 8.52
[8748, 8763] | 9.03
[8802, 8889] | 8.96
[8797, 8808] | 8.43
